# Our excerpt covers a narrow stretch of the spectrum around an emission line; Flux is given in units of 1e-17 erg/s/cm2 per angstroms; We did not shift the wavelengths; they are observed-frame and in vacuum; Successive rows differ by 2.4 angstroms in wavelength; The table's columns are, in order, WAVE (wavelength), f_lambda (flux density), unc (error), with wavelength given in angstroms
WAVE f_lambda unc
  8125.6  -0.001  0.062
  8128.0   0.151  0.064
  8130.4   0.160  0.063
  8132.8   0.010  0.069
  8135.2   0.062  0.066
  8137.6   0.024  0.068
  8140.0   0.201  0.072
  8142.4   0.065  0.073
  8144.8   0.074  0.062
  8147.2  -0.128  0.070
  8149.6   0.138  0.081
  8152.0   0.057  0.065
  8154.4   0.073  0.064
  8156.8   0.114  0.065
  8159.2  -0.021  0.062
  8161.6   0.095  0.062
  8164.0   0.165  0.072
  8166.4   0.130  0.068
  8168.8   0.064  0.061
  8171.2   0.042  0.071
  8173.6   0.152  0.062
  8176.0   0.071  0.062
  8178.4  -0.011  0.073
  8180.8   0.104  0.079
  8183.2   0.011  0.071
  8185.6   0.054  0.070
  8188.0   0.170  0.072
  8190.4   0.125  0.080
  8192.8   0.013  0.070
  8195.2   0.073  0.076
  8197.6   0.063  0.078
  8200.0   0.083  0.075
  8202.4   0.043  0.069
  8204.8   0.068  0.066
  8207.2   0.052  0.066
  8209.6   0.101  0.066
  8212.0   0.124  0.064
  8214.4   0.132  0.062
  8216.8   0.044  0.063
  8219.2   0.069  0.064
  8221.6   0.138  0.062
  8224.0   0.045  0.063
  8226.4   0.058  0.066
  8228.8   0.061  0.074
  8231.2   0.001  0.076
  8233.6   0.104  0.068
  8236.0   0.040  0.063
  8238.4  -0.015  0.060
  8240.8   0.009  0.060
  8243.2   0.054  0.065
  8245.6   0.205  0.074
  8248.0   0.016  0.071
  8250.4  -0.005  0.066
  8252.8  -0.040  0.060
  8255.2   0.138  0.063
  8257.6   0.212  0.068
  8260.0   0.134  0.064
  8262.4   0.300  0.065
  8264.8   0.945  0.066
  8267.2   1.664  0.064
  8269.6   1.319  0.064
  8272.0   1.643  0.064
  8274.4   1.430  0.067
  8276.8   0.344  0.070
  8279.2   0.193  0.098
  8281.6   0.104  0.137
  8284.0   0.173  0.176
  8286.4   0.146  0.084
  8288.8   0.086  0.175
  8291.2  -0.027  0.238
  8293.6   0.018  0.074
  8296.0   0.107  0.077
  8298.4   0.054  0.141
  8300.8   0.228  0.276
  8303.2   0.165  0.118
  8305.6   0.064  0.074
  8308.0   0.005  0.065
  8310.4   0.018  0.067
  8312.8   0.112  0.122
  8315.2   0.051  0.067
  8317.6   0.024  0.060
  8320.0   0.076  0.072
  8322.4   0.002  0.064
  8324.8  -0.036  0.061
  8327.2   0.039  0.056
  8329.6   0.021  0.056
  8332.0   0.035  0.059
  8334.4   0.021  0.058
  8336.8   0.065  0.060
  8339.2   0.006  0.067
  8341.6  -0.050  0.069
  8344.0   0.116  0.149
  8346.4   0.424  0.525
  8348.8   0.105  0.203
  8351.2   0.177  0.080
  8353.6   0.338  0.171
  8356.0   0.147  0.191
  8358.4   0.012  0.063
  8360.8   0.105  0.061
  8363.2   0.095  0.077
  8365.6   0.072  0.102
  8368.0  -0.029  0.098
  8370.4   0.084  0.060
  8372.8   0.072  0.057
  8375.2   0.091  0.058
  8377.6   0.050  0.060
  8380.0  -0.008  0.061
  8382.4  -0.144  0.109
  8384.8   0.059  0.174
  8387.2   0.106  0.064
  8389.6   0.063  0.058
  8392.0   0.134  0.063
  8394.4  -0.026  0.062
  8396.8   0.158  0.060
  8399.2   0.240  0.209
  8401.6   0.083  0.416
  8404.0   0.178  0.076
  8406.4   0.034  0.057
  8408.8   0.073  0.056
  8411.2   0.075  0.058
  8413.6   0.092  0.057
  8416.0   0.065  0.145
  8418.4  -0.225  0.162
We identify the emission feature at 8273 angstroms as [O II]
